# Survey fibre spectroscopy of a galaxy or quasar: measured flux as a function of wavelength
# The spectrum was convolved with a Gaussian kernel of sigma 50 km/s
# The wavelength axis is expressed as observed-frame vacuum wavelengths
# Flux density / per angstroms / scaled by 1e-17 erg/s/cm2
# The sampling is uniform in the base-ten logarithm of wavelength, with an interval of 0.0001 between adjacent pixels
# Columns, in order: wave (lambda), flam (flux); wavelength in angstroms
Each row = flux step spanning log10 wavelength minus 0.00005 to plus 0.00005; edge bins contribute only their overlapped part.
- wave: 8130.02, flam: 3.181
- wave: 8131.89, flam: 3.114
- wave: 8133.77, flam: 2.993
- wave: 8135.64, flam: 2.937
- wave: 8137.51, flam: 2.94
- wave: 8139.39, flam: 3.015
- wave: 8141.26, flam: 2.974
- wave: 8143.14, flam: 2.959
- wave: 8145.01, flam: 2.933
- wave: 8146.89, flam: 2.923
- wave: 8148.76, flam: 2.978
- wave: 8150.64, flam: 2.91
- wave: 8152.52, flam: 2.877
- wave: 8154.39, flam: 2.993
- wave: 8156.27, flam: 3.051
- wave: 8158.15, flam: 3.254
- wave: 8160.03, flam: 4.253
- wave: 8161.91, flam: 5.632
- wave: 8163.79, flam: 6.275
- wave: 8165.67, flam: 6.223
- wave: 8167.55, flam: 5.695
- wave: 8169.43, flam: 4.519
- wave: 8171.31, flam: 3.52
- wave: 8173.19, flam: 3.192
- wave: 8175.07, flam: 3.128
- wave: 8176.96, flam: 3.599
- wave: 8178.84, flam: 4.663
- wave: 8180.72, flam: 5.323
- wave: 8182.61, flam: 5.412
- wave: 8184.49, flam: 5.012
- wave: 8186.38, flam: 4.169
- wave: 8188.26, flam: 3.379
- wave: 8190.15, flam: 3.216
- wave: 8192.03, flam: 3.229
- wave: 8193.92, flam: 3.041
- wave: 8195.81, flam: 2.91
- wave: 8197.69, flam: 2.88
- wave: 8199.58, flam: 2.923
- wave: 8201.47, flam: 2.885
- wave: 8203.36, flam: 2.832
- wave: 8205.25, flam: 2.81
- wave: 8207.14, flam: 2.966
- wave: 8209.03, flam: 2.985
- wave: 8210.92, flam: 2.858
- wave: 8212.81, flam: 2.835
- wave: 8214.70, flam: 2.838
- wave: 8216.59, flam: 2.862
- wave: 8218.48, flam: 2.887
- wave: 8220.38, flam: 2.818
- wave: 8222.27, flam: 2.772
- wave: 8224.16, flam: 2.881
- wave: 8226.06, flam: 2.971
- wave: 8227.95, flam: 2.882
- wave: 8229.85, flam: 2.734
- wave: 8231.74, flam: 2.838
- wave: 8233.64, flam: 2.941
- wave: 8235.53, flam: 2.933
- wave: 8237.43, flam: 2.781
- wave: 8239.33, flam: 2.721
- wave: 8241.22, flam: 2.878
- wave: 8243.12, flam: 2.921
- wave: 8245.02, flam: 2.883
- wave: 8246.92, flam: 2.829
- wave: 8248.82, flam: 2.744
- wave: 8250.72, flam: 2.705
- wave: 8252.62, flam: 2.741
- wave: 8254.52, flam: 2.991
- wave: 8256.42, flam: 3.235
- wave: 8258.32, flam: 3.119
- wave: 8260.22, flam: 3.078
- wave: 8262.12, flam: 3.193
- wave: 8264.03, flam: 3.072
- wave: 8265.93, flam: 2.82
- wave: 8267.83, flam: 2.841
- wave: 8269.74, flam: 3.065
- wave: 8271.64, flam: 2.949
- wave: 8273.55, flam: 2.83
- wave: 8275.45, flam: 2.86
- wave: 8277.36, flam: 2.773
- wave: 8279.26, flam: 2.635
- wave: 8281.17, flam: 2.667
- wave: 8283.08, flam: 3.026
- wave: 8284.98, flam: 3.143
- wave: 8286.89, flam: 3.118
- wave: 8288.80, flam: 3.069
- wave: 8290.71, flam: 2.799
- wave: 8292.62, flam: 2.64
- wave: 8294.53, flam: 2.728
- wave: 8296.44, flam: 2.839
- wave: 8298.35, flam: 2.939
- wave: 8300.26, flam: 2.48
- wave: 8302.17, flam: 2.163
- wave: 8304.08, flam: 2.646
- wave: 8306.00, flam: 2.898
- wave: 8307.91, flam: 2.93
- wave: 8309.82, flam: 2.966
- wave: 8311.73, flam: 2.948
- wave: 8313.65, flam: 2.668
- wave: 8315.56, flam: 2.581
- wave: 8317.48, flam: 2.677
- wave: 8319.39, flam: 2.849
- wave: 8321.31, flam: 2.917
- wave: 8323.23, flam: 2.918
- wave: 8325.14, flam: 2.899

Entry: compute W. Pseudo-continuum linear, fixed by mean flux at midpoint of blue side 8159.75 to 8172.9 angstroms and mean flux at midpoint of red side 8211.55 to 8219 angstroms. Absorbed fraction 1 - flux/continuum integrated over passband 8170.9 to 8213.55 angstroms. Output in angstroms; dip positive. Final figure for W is 4.84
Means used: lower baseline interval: 5.11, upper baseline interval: 2.86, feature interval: 3.47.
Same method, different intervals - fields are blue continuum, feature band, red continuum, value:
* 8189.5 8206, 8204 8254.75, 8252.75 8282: 1.8 angstroms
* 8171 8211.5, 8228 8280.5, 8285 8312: 3.4 angstroms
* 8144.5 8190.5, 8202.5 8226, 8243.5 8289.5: 4.4 angstroms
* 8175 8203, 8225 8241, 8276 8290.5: 2.3 angstroms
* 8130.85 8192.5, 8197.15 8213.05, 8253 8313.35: 2.7 angstroms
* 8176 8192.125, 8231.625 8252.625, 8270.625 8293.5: 3.8 angstroms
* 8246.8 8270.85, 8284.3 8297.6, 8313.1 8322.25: -0.3 angstroms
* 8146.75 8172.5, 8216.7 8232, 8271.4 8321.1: 2.8 angstroms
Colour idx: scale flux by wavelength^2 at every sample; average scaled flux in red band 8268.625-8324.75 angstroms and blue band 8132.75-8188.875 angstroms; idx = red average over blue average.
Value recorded 0.75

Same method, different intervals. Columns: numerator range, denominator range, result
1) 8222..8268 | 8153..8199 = 0.72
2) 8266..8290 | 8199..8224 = 1.03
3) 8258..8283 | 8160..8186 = 0.63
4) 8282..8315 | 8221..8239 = 1.00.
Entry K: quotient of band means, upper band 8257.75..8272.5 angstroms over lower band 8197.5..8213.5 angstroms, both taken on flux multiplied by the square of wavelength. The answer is 1.06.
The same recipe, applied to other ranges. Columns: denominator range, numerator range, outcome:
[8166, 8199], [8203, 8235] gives 0.73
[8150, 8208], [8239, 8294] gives 0.77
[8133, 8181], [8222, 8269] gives 0.79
